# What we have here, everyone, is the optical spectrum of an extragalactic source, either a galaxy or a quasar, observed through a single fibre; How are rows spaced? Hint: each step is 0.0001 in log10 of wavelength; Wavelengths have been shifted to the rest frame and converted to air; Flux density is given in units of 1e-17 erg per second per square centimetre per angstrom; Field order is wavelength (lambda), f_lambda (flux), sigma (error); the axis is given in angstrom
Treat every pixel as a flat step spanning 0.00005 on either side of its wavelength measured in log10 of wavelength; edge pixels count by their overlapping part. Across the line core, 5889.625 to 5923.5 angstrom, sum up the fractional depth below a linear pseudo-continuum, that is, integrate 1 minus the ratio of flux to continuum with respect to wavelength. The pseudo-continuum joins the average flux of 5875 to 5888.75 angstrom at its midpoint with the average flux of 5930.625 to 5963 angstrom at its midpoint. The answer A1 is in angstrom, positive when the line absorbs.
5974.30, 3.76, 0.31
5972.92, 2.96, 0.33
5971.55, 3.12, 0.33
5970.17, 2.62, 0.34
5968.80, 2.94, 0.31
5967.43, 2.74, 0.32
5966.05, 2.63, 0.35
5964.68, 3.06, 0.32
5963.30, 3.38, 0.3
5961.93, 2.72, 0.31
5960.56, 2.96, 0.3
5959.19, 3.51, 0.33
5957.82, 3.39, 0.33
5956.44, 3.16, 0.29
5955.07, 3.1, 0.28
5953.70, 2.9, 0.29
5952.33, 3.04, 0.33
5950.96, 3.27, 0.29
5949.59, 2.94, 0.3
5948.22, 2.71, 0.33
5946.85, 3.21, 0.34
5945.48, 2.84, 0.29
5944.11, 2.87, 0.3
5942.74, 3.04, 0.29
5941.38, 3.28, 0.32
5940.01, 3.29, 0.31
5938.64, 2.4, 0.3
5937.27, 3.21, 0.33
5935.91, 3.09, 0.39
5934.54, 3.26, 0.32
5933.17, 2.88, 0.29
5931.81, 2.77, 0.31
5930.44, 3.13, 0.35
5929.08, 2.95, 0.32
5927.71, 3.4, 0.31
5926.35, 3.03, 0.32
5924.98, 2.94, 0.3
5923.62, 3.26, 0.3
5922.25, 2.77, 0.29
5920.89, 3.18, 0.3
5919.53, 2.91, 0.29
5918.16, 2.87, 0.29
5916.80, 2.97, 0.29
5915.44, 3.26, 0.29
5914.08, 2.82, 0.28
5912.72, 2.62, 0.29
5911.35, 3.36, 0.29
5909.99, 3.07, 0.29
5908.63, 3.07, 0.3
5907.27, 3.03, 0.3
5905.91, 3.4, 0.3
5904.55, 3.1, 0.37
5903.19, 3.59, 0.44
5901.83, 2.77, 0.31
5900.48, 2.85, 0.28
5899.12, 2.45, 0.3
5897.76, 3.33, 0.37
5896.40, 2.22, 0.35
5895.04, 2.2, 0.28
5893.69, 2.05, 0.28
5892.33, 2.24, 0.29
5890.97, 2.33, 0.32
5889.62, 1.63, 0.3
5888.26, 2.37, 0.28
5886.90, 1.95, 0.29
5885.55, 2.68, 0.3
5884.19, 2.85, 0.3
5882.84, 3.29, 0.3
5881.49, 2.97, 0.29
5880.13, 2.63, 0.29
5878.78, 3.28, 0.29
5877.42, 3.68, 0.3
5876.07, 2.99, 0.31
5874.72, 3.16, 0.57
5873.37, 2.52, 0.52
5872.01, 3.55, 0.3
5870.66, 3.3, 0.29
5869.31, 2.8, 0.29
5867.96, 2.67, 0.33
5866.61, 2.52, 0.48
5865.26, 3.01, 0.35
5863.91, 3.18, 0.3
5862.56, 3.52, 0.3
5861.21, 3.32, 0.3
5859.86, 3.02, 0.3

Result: 1.3 angstrom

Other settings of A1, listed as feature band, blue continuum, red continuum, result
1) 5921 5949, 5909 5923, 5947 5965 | 0.14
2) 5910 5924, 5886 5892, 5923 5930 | -0.71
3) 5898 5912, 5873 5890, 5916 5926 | -0.80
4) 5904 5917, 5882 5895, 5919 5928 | -1.26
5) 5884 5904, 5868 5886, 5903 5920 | 3.67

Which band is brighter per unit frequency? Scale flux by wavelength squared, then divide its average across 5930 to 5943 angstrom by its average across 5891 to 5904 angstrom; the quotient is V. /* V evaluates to 1.17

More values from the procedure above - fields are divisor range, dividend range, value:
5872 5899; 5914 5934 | 1.15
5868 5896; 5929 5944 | 1.13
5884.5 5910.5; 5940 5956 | 1.16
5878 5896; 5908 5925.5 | 1.22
